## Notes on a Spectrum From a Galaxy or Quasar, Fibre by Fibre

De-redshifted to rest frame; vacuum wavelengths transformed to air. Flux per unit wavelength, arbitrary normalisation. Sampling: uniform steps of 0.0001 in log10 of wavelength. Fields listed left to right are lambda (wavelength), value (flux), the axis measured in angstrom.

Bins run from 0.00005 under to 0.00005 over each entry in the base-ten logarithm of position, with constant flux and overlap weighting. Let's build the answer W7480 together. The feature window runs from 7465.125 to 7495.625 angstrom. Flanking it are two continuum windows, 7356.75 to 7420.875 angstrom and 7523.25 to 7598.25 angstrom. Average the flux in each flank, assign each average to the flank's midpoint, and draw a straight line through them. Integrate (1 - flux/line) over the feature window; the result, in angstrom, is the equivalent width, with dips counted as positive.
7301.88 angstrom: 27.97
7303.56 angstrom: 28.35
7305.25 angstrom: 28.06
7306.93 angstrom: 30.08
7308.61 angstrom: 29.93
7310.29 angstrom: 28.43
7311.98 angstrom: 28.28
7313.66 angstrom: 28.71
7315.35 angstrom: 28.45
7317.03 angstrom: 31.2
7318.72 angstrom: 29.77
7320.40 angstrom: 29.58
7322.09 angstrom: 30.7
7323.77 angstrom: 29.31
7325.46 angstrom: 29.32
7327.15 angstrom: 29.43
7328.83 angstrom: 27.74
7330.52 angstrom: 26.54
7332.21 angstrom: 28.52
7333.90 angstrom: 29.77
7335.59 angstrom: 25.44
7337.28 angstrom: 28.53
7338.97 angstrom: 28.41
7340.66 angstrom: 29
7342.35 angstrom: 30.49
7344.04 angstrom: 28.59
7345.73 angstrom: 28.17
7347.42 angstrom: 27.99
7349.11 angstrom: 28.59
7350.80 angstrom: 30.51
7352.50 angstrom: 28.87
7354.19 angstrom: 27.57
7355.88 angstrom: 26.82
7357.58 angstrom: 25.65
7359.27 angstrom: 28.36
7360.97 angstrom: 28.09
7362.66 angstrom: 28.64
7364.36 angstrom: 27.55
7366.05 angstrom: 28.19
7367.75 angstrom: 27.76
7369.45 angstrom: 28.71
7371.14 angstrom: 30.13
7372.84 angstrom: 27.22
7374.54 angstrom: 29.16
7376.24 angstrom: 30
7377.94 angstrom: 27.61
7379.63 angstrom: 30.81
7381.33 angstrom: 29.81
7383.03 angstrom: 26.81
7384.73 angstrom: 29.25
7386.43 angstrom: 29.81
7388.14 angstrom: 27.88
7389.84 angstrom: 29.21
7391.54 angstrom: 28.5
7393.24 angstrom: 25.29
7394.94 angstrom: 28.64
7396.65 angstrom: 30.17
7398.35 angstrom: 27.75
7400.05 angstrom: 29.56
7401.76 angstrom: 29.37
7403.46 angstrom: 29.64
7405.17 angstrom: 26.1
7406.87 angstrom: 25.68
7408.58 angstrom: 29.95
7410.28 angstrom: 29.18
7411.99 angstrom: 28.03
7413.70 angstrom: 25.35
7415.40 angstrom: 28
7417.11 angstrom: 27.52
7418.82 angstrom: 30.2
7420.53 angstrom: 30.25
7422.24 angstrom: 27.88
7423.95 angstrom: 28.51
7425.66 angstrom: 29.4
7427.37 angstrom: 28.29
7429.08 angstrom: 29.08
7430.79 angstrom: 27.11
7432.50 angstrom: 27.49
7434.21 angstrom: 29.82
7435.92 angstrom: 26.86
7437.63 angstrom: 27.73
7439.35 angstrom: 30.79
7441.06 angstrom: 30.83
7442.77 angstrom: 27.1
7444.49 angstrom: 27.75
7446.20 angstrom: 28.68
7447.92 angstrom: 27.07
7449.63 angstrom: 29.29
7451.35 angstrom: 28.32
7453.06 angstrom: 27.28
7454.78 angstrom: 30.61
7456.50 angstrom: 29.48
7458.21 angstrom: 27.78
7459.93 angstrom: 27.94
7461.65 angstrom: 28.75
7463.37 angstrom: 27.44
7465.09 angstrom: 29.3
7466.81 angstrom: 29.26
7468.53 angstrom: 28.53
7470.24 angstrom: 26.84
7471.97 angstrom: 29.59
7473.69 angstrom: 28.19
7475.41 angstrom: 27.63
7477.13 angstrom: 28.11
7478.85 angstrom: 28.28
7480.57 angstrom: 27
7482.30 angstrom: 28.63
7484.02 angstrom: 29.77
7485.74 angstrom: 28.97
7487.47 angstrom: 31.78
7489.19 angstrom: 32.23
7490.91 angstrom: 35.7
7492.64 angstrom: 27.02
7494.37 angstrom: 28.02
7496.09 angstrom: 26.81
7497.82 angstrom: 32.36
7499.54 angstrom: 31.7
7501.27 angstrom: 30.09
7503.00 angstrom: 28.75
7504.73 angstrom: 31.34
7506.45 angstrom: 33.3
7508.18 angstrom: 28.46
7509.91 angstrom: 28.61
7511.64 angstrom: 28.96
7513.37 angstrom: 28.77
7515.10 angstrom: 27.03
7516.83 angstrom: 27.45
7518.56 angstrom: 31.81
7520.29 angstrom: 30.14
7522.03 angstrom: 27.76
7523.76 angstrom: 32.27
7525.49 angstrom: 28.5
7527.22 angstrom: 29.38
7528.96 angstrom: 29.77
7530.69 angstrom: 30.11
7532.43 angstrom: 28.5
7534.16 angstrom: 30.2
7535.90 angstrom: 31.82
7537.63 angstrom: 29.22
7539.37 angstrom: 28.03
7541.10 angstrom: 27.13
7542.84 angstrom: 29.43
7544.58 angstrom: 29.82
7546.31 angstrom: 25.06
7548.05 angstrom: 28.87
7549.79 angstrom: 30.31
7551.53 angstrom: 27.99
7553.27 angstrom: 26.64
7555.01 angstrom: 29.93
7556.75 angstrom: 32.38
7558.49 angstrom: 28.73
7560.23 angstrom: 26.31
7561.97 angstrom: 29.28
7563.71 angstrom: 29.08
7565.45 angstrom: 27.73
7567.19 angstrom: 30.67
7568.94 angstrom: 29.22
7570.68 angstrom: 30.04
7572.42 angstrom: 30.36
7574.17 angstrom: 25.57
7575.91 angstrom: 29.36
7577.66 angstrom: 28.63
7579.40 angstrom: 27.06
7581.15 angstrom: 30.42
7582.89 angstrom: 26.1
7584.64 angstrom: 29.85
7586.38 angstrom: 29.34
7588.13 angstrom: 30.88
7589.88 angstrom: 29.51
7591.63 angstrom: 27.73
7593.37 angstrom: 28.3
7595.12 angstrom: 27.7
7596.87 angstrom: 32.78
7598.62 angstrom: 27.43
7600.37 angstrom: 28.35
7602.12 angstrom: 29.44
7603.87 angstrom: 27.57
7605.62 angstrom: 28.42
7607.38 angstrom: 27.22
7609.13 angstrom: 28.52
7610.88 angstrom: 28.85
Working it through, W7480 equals -0.40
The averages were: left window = 28.4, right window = 29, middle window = 29.1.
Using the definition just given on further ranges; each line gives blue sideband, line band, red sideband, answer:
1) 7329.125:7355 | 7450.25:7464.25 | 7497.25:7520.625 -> 0.5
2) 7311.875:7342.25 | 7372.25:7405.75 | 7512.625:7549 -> 0.3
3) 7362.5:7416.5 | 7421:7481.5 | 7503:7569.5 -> 0.7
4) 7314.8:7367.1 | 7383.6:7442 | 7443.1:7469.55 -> 0.0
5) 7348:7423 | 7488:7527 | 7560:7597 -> -1.6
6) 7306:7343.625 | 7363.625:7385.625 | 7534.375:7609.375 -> 0.2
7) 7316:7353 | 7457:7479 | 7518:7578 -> 0.6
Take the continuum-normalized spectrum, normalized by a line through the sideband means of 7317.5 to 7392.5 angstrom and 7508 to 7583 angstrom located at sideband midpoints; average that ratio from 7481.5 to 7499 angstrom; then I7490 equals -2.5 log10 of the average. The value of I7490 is -0.05 mag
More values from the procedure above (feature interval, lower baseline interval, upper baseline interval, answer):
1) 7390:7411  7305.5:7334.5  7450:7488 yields 0.02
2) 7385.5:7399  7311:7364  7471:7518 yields 0.02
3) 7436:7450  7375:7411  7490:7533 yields 0.02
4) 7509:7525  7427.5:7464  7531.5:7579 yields -0.02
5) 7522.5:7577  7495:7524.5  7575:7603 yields 0.01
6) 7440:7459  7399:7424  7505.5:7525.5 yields 0.01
